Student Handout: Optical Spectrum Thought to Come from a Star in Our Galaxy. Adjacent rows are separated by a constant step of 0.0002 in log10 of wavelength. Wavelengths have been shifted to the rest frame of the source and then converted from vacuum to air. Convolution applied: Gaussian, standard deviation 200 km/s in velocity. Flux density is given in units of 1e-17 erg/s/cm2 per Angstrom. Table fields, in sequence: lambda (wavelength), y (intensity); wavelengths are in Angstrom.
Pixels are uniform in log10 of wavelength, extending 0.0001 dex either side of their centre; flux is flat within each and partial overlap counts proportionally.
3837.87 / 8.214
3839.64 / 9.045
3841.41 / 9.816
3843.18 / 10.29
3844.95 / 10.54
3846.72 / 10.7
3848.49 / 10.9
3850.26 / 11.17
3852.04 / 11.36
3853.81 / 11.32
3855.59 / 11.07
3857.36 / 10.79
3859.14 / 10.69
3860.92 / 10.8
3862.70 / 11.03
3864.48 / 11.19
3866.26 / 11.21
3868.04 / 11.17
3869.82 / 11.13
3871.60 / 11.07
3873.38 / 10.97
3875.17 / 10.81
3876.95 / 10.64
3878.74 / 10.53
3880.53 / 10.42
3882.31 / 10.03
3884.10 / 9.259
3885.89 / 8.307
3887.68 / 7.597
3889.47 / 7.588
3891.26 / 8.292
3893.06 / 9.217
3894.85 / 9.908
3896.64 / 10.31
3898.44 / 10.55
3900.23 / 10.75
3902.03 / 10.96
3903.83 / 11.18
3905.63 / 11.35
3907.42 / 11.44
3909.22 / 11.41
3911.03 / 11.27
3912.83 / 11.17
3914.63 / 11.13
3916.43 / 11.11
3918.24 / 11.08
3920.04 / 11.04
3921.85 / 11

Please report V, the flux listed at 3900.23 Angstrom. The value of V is 10.75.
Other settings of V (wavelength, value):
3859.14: 10.69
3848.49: 10.9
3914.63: 11.13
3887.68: 7.597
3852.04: 11.36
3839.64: 9.045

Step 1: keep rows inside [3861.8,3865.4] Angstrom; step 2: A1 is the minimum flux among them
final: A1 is 11.03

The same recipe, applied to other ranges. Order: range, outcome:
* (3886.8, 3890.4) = 7.588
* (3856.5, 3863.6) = 10.69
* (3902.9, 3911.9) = 11.18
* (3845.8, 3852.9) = 10.7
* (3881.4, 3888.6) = 7.597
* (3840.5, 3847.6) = 9.816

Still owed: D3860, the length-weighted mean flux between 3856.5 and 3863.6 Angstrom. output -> 10.8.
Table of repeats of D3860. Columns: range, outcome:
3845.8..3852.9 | 11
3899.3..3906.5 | 11.1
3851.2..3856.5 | 11.3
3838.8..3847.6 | 10.1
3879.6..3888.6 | 9.12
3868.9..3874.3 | 11.1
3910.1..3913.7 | 11.2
